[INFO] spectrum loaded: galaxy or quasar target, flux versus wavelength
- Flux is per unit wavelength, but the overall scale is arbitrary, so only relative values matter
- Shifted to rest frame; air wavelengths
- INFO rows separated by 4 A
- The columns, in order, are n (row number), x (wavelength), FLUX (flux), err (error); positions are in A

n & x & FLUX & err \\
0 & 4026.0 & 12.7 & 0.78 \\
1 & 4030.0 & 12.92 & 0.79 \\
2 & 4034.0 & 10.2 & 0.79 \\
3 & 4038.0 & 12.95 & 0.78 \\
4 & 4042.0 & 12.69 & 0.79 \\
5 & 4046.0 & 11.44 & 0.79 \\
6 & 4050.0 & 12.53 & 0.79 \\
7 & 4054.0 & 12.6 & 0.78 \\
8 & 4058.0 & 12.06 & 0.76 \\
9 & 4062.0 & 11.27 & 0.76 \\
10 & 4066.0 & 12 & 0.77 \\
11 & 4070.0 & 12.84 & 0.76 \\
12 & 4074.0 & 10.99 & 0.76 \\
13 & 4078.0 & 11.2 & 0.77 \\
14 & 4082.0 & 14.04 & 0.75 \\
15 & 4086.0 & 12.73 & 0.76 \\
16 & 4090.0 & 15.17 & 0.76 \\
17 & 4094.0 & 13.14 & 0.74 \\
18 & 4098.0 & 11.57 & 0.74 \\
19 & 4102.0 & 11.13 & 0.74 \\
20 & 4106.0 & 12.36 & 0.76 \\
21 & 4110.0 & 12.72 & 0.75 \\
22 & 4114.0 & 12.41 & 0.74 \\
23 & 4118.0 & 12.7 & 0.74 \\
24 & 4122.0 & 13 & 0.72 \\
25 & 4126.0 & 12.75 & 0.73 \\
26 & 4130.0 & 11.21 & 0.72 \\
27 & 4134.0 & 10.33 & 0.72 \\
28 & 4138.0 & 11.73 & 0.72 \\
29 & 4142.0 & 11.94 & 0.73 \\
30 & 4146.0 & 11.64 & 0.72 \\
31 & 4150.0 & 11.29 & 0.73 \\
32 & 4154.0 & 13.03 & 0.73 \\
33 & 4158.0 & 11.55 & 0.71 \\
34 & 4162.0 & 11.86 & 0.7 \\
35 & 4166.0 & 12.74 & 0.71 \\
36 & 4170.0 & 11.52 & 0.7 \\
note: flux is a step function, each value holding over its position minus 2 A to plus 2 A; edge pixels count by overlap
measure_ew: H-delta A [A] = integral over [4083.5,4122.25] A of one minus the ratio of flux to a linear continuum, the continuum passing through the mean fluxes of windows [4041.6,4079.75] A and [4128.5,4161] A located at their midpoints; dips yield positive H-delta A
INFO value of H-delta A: -3.0 A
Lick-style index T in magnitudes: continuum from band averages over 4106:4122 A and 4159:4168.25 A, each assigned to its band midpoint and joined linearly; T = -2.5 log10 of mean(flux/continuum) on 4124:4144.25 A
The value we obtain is 0.08 mag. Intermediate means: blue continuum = 12.6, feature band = 11.6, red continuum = 12.2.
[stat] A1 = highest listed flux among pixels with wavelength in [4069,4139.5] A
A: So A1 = 15.17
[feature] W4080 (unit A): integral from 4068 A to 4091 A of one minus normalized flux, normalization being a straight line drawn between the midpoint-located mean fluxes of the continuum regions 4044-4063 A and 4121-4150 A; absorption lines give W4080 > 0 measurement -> -1.6 A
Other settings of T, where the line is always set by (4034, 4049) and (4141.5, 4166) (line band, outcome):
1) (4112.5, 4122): -0.06 mag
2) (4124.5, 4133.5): 0.03 mag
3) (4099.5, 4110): 0.01 mag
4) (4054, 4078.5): 0.02 mag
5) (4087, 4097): -0.15 mag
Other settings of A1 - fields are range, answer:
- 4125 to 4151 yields 12.75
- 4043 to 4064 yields 12.6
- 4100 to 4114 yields 12.72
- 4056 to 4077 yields 12.84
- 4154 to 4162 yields 13.03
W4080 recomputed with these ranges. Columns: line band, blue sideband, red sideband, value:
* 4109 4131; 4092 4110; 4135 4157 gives -0.9 A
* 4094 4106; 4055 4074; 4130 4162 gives 0.0 A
